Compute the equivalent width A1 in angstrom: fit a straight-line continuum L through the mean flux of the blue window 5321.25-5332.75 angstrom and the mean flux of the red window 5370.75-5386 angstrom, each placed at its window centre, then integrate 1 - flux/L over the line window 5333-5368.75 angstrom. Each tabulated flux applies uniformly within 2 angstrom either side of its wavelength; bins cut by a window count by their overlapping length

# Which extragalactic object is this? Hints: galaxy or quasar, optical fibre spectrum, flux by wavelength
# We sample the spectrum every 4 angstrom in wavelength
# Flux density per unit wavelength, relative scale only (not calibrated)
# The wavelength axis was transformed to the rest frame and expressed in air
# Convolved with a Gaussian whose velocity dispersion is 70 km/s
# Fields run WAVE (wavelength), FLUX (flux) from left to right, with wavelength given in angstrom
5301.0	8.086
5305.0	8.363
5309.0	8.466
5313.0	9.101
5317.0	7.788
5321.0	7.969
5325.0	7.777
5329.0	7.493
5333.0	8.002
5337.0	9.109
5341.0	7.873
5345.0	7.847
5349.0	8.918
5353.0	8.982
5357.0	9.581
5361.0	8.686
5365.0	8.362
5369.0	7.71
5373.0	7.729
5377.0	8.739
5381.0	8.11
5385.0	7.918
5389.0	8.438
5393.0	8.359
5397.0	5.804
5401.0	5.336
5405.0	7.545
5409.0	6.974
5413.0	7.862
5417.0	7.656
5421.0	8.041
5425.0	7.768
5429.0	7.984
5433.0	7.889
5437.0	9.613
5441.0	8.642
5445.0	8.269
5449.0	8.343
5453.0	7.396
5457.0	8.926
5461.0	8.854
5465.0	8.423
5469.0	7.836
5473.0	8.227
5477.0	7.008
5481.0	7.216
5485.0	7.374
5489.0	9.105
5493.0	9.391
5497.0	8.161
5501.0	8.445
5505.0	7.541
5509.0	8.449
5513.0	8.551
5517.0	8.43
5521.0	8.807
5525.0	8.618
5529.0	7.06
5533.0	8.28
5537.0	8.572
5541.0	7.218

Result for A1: -3.0 angstrom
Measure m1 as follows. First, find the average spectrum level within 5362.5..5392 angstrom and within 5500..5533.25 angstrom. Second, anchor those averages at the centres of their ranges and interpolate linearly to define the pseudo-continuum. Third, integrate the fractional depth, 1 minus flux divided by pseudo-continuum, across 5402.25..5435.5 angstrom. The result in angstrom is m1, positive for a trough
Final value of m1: 2.0 angstrom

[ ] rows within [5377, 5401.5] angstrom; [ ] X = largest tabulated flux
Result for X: 8.739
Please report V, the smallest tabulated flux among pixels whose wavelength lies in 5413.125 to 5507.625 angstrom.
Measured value 7.008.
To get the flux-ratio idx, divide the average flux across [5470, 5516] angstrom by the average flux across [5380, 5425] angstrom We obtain 1.09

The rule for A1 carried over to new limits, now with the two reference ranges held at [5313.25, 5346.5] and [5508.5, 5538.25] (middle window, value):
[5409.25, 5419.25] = 0.7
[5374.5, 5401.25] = 1.5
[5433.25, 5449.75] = -0.9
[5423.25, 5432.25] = 0.3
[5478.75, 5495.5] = 0.1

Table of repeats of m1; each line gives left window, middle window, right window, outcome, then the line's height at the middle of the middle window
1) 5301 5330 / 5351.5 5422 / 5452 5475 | 3.1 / 8.23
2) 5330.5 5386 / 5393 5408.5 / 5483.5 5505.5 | 3.4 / 8.4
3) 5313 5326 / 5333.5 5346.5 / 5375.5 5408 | -0.6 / 7.89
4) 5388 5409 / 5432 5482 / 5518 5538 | -4.3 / 7.58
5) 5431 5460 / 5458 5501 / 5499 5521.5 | 1.0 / 8.39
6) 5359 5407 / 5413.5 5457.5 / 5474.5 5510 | -1.7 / 7.89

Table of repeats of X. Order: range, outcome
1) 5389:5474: 9.613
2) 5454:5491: 9.105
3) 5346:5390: 9.581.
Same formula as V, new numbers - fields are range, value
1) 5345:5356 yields 7.847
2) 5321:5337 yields 7.493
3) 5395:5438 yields 5.336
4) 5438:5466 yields 7.396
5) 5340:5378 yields 7.71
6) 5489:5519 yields 7.541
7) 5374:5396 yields 7.918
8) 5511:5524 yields 8.43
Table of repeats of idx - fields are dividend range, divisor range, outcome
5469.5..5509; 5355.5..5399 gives 0.99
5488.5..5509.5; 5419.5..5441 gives 1.02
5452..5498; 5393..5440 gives 1.08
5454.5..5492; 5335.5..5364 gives 0.94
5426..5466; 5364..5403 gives 1.10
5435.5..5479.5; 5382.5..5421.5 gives 1.12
